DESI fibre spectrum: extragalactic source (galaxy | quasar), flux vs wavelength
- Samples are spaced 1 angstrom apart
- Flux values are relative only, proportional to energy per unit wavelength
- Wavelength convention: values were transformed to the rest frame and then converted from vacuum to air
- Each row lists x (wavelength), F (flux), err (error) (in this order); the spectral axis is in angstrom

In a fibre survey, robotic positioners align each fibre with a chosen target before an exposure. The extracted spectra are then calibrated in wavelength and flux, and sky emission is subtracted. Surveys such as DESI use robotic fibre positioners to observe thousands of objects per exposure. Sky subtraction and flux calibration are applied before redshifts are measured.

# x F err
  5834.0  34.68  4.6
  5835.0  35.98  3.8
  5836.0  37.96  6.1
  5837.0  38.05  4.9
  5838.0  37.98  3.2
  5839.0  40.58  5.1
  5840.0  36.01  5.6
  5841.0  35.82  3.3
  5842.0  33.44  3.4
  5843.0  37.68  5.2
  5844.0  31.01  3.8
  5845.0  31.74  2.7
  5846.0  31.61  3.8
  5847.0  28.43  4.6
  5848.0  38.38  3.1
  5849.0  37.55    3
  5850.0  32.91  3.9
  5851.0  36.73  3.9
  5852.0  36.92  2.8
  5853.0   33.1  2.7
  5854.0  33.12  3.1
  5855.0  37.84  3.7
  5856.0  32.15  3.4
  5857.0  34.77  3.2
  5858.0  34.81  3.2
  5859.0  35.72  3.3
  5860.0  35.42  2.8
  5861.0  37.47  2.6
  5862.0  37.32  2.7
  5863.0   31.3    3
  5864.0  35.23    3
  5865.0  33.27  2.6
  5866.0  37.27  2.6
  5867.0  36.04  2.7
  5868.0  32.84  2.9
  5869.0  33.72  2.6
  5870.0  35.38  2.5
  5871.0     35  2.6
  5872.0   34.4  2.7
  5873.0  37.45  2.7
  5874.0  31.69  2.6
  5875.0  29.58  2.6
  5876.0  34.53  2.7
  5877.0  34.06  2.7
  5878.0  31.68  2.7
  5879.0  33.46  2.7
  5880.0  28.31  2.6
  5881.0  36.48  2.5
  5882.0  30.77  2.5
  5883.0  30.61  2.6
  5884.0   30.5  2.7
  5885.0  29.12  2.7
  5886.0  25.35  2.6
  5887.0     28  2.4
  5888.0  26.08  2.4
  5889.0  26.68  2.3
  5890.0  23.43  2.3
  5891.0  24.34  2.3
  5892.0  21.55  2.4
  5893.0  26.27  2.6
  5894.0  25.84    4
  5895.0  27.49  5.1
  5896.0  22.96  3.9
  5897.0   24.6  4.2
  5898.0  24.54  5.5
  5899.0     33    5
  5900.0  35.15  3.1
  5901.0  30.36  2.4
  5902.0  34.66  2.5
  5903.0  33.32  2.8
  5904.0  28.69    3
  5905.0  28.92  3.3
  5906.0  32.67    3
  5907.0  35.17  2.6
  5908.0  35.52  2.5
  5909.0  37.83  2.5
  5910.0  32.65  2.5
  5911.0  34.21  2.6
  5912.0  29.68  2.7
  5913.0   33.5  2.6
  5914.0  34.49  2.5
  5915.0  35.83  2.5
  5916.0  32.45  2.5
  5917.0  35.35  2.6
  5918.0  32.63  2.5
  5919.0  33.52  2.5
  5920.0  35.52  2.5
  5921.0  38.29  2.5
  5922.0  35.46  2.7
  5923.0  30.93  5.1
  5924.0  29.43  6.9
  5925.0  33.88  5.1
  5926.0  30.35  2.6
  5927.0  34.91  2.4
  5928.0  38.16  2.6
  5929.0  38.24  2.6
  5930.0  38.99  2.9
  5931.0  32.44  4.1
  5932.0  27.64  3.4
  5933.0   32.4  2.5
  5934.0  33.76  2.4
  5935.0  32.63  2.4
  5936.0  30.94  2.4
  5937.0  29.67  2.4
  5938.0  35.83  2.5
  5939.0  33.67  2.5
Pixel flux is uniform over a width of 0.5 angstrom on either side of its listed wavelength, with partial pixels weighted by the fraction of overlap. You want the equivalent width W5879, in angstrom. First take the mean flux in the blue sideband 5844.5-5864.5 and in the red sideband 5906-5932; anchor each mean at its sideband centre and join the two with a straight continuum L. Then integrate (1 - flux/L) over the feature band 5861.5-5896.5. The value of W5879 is 3.73 angstrom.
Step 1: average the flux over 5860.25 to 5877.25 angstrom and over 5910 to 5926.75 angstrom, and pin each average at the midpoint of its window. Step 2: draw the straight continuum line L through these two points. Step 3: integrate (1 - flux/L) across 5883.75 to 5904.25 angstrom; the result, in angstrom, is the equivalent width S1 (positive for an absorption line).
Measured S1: 3.8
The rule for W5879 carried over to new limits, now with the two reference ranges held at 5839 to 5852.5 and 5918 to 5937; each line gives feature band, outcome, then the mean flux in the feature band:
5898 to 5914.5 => 0.5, 32.9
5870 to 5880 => 0.3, 33.4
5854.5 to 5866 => -0.2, 35.1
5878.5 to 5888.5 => 1.3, 29.9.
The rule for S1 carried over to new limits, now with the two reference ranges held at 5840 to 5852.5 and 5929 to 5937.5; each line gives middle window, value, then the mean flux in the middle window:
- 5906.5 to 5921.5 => -0.6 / 34.4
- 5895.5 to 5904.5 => 1.0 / 29.7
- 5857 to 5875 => -0.4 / 34.8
